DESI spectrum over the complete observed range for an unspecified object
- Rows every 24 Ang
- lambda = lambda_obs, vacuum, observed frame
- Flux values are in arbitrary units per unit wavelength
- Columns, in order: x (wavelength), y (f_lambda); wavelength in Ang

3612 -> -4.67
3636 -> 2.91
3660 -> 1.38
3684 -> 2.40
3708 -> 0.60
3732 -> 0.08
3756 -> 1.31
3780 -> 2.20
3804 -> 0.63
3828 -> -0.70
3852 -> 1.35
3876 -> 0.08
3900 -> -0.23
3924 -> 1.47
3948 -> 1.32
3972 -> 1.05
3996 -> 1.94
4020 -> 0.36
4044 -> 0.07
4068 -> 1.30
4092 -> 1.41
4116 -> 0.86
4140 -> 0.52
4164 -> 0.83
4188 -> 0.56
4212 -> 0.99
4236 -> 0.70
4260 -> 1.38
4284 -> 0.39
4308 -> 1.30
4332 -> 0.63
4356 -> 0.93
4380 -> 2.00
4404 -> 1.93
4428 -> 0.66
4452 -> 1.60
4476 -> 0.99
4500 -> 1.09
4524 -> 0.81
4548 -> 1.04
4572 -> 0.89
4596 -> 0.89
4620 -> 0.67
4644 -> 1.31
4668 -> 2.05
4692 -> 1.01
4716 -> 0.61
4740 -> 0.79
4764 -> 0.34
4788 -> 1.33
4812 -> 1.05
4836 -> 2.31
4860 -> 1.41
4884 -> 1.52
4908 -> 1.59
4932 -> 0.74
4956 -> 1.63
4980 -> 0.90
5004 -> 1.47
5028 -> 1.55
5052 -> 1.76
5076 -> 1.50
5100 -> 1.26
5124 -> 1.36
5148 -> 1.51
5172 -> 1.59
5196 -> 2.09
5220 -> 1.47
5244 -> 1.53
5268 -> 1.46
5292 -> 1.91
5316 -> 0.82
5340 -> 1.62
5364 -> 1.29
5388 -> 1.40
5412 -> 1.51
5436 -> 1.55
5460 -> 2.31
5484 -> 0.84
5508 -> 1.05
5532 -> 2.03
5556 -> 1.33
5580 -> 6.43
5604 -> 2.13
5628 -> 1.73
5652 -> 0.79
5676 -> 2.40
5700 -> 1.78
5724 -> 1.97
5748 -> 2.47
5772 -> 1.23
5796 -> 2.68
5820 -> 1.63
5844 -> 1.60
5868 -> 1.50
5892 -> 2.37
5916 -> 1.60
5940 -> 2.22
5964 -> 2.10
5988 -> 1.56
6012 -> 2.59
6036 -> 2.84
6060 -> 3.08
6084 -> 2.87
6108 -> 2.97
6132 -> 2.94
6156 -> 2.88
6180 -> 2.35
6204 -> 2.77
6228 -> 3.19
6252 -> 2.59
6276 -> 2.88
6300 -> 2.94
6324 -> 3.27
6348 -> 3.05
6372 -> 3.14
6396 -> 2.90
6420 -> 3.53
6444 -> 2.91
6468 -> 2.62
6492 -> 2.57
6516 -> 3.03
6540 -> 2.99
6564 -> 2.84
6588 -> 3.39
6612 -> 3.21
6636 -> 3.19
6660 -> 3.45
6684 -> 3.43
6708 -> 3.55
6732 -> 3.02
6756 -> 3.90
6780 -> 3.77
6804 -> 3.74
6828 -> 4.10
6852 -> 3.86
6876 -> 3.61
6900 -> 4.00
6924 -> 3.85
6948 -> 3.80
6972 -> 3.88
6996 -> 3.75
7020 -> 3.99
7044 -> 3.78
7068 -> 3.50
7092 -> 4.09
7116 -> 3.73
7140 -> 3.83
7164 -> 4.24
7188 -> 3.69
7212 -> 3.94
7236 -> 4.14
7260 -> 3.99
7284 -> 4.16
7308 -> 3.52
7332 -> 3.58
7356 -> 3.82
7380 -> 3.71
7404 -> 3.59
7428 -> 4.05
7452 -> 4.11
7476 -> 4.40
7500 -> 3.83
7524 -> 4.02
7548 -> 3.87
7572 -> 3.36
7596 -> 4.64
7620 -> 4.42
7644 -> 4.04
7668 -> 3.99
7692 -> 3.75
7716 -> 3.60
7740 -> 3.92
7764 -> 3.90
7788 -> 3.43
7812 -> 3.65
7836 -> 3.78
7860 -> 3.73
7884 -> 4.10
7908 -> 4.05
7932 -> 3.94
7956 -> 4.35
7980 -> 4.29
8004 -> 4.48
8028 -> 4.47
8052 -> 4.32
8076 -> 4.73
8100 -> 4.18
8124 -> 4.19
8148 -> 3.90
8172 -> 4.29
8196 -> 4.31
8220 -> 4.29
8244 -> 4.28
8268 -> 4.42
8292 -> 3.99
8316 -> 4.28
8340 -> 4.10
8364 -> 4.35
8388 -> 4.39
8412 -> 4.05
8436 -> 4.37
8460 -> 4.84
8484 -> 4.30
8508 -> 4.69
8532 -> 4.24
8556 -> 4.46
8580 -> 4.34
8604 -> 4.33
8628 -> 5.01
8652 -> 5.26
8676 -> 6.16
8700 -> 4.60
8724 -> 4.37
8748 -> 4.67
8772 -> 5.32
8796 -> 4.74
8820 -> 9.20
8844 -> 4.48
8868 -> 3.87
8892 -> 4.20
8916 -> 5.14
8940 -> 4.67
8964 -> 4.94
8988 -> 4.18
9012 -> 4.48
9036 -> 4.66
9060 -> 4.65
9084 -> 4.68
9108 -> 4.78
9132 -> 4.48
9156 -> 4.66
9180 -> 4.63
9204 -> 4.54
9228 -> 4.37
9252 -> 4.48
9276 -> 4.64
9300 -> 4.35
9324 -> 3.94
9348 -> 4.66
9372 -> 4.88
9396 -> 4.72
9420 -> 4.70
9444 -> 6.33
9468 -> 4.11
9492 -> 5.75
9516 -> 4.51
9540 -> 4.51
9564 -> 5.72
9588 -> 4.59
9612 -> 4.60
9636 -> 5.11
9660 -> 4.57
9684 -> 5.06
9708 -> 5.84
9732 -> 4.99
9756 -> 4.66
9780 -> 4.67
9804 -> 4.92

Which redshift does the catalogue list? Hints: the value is 0.51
